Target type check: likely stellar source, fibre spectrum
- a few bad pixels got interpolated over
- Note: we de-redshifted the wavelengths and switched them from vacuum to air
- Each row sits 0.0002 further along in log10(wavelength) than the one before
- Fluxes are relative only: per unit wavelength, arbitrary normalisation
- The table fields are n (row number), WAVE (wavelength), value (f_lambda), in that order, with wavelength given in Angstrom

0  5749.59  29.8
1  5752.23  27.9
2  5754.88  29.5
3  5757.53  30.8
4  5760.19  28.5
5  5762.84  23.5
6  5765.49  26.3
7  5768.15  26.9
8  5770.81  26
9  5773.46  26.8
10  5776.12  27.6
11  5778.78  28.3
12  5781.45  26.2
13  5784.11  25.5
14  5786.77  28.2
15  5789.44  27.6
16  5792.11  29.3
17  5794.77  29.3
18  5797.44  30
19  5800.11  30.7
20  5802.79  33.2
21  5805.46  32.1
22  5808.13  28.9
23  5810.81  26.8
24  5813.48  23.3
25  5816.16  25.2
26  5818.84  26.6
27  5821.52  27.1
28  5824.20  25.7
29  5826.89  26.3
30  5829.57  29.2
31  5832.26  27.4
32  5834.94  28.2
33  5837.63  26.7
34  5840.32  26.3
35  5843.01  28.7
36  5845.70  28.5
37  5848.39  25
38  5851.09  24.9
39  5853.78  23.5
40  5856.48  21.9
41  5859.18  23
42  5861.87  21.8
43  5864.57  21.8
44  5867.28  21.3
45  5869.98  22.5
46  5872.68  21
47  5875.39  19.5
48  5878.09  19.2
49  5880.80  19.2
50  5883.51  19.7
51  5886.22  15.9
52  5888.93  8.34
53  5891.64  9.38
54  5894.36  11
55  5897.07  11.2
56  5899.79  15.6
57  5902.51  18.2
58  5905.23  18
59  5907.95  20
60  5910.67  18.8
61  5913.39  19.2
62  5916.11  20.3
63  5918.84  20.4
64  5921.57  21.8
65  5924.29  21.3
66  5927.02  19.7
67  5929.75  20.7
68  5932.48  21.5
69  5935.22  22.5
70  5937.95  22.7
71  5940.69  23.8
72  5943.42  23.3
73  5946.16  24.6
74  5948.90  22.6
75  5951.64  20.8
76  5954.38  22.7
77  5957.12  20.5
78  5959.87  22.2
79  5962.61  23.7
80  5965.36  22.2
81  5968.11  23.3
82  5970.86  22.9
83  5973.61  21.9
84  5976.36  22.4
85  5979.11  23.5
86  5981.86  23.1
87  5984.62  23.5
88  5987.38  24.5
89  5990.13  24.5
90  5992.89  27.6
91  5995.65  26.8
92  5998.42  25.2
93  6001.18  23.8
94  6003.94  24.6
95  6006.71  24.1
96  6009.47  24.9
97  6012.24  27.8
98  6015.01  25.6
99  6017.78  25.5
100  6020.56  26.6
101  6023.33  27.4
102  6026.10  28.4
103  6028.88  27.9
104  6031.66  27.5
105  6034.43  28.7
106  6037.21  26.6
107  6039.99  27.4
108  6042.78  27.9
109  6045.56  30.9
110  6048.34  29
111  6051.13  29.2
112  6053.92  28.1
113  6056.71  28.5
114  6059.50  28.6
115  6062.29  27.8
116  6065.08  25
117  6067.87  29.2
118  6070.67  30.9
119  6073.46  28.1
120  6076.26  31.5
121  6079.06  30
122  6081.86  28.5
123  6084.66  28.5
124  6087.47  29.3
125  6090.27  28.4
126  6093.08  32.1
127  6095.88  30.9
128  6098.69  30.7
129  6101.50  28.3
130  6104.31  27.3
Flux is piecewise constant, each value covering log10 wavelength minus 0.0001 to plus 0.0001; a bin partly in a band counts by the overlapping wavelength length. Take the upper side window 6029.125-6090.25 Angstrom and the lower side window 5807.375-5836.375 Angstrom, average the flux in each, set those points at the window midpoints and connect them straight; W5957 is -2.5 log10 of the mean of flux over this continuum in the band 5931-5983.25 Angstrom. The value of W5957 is 0.223 mag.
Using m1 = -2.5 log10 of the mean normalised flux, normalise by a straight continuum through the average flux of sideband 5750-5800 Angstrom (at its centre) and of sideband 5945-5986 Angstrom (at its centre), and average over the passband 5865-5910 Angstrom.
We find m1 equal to 0.41 mag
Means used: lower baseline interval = 27.8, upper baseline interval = 22.6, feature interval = 17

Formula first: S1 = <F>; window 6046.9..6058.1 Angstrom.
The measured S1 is 28.7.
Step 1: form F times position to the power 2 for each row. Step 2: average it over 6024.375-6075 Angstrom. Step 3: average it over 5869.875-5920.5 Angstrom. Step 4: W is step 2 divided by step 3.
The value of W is 1.7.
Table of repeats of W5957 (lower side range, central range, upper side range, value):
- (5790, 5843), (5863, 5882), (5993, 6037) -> 0.31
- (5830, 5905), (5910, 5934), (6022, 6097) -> 0.13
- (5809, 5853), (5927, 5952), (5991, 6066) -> 0.20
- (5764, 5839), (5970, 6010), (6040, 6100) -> 0.18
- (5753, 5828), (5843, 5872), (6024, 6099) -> 0.18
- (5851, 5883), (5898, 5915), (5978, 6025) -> 0.24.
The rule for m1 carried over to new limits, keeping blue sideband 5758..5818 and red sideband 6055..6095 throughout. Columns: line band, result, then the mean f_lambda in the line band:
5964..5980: 0.252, 22.7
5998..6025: 0.127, 25.6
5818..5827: 0.060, 26.4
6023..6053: 0.023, 28.3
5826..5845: 0.015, 27.6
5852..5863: 0.232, 22.7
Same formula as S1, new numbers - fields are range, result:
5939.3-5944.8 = 23.5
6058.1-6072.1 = 28.3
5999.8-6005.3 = 24.2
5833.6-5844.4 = 27.5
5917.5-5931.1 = 20.8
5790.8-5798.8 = 29.6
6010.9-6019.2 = 26.3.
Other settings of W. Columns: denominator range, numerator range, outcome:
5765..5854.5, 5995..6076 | 1.08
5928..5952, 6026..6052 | 1.30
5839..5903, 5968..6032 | 1.32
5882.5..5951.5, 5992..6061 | 1.49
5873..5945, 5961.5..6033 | 1.38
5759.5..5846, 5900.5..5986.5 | 0.82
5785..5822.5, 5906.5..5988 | 0.81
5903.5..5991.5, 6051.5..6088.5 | 1.36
